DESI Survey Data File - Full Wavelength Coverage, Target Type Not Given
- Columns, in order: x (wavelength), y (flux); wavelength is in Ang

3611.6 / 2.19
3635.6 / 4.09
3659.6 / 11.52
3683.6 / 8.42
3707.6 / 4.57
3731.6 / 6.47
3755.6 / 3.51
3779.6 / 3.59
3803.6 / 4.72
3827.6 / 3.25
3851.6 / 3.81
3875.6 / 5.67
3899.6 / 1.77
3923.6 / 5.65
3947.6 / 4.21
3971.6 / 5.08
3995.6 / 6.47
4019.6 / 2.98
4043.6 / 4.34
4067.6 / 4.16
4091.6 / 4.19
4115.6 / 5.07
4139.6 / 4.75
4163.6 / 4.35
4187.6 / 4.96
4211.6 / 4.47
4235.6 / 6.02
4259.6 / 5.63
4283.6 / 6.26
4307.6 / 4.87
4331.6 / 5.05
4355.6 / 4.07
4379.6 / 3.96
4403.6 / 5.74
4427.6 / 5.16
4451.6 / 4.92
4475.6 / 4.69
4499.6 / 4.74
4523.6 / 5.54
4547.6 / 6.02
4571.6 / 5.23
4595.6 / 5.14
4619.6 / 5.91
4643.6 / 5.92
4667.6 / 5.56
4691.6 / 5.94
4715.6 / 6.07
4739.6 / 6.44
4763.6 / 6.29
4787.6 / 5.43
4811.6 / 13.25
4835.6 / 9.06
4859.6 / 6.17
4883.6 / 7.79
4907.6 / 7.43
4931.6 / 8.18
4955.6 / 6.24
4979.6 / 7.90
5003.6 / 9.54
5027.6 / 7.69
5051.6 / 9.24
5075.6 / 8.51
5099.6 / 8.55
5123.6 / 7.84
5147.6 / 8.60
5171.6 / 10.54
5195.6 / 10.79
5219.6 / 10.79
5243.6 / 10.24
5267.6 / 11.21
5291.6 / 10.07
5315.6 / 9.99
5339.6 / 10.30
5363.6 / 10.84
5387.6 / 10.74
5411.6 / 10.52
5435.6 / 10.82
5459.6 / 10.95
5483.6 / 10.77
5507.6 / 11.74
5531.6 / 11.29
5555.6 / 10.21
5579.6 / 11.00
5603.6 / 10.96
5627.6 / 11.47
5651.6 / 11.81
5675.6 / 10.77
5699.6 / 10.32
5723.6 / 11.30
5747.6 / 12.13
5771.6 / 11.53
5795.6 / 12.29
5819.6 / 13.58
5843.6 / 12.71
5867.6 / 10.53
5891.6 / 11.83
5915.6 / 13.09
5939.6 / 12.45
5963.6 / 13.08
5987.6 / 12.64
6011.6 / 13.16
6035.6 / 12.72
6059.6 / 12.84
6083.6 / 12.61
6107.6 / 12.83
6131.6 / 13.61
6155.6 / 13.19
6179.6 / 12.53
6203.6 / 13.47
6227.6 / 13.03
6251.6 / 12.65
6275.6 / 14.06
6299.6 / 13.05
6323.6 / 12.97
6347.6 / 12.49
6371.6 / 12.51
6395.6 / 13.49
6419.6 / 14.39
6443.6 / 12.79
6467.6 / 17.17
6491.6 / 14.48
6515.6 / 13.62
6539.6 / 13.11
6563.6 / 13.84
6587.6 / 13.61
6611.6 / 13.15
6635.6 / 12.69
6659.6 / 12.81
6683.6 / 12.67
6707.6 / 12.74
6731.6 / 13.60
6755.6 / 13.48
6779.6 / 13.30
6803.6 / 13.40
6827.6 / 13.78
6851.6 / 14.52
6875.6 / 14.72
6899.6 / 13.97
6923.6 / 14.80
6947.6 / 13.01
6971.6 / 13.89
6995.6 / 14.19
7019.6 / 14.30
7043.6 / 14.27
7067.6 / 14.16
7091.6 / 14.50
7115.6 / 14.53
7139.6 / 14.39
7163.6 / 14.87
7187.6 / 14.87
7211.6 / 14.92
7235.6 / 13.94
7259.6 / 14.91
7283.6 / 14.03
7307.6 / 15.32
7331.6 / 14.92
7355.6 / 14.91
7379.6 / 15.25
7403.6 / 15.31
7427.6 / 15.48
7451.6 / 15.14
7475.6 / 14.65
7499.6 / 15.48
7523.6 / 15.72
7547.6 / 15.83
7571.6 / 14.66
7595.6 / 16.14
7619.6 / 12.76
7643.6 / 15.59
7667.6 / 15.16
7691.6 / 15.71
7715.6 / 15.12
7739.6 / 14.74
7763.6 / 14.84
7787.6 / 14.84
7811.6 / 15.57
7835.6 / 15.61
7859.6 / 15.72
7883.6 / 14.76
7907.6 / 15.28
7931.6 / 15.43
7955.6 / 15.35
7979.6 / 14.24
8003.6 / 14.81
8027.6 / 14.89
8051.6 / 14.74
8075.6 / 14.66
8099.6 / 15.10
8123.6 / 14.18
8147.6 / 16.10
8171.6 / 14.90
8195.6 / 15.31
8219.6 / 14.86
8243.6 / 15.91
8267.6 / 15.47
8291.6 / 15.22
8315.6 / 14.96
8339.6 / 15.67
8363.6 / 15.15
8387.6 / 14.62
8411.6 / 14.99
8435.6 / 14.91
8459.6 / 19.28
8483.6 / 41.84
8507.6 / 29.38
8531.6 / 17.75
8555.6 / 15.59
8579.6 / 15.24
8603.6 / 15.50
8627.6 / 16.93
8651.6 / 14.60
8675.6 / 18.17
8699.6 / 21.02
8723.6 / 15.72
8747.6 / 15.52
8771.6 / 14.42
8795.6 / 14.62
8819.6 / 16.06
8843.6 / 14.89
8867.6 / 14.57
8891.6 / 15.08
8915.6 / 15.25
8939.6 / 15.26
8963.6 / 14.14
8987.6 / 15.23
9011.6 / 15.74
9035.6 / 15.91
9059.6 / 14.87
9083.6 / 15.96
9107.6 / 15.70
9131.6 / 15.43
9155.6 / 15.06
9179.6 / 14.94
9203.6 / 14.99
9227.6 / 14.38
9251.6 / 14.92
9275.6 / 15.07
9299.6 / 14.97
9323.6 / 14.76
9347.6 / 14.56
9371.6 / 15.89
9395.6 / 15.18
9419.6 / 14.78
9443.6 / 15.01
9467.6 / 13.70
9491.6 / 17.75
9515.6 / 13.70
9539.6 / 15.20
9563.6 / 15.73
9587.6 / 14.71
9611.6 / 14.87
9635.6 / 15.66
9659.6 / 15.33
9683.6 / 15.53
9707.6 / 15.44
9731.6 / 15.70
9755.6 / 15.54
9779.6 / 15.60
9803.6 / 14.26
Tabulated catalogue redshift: 0.293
